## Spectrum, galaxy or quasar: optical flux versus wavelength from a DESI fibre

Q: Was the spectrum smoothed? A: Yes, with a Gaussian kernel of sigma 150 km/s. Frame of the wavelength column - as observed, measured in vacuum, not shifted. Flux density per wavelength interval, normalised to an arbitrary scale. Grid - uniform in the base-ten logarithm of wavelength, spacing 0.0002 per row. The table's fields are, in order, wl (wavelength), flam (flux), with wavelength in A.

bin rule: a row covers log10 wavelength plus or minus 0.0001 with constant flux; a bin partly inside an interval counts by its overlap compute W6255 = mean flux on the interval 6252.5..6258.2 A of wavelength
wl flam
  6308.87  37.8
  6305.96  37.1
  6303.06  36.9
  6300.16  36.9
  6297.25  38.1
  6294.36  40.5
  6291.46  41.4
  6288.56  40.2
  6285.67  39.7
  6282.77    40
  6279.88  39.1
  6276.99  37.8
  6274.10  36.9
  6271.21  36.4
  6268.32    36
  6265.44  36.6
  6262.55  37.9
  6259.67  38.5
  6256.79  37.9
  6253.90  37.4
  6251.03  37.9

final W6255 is 37.6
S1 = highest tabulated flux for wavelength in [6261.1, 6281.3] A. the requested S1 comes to 39.1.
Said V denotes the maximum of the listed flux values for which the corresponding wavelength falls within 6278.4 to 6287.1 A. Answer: 40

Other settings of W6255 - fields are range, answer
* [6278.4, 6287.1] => 39.6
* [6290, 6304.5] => 38.8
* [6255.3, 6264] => 38.1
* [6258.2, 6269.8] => 37.3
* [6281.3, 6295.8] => 40.3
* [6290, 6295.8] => 40.9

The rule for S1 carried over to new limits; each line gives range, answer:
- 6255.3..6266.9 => 38.5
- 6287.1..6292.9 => 41.4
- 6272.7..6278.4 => 37.8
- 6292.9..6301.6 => 40.5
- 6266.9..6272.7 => 36.4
